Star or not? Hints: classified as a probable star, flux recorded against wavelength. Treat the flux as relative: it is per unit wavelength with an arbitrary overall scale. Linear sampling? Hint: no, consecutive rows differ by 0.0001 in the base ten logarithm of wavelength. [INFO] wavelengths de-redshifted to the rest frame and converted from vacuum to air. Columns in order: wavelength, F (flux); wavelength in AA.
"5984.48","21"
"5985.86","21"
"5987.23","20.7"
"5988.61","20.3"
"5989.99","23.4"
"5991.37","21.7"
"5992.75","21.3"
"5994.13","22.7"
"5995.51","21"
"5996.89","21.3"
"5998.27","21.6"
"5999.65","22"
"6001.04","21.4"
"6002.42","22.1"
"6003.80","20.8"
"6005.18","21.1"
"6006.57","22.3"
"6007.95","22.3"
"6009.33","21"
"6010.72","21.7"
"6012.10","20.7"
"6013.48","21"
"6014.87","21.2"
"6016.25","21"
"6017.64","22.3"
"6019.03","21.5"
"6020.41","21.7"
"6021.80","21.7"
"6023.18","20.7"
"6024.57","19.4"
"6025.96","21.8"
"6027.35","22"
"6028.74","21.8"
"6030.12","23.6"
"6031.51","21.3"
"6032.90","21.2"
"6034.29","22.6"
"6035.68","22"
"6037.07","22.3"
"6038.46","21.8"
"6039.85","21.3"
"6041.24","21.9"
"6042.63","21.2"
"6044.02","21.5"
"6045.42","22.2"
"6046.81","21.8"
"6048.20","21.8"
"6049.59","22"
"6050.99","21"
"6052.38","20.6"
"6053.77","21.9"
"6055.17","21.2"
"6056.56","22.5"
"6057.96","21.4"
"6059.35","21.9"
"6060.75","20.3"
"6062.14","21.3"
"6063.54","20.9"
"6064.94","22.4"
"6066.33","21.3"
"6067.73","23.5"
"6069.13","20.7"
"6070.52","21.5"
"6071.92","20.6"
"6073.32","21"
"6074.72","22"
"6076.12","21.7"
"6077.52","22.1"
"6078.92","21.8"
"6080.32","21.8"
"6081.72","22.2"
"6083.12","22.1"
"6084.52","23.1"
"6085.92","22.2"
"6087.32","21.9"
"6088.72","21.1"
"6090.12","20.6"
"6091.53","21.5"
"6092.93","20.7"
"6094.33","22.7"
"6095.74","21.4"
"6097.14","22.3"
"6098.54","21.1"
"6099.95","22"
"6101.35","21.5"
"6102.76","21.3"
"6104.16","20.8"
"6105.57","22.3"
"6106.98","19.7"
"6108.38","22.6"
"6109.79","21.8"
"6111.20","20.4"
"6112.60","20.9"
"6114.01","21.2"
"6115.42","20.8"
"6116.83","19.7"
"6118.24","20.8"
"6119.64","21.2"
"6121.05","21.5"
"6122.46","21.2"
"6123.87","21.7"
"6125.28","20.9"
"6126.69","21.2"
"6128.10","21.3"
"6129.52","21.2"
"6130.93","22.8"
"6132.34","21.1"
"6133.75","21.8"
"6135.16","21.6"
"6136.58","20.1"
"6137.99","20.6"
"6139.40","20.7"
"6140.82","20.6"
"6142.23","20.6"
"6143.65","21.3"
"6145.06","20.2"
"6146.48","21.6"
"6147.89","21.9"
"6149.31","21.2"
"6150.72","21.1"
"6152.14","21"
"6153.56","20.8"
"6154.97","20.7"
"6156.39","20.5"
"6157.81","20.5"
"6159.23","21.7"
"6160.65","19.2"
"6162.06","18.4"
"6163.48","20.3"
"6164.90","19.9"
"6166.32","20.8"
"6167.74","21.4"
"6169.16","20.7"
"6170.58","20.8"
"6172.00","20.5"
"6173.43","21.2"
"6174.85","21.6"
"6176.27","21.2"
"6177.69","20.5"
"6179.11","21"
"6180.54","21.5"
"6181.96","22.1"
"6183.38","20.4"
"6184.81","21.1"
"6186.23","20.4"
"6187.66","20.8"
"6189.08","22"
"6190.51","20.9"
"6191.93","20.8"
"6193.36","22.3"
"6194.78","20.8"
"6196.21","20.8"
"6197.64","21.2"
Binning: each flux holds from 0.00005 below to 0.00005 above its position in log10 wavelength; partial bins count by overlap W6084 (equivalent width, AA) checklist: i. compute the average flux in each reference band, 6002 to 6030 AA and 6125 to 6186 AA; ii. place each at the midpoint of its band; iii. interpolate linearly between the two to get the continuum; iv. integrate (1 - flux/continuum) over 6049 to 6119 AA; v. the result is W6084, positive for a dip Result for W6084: -1.0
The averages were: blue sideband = 21.4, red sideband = 20.9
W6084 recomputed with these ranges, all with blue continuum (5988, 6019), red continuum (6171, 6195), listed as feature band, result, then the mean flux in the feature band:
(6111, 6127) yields 0.23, 21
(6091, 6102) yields -0.17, 21.7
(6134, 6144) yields 0.20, 20.8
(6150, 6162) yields 0.36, 20.6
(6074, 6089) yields -0.46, 22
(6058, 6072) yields -0.05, 21.5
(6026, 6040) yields -0.34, 22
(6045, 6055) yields -0.06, 21.6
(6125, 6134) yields -0.10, 21.5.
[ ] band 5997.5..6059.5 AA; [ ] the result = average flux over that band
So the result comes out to 21.6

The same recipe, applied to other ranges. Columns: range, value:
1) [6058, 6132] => 21.5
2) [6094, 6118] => 21.3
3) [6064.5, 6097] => 21.7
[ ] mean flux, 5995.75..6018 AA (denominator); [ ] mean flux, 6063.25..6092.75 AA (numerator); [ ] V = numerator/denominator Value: 1.01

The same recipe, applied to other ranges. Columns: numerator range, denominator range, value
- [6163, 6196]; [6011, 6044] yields 0.97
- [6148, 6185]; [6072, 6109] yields 0.96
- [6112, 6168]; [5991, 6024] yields 0.97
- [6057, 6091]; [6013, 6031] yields 1.01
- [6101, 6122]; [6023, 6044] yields 0.97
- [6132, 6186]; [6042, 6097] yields 0.96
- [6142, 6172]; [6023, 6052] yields 0.95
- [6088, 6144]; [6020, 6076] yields 0.98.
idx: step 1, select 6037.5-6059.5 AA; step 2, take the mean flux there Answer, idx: 21.6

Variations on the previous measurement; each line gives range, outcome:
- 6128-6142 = 21.1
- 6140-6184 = 20.8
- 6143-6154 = 21.1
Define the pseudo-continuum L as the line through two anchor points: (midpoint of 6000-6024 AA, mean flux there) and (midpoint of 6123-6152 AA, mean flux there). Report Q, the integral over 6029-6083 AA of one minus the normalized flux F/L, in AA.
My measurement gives -0.9 AA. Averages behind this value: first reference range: 21.4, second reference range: 21.2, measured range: 21.7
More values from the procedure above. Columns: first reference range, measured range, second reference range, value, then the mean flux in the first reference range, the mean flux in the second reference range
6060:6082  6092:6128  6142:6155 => 0.07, 21.6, 21.1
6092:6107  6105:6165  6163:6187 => 0.79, 21.5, 20.9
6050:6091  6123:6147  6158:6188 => -0.09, 21.6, 20.7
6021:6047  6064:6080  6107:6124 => -0.21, 21.7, 21.1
